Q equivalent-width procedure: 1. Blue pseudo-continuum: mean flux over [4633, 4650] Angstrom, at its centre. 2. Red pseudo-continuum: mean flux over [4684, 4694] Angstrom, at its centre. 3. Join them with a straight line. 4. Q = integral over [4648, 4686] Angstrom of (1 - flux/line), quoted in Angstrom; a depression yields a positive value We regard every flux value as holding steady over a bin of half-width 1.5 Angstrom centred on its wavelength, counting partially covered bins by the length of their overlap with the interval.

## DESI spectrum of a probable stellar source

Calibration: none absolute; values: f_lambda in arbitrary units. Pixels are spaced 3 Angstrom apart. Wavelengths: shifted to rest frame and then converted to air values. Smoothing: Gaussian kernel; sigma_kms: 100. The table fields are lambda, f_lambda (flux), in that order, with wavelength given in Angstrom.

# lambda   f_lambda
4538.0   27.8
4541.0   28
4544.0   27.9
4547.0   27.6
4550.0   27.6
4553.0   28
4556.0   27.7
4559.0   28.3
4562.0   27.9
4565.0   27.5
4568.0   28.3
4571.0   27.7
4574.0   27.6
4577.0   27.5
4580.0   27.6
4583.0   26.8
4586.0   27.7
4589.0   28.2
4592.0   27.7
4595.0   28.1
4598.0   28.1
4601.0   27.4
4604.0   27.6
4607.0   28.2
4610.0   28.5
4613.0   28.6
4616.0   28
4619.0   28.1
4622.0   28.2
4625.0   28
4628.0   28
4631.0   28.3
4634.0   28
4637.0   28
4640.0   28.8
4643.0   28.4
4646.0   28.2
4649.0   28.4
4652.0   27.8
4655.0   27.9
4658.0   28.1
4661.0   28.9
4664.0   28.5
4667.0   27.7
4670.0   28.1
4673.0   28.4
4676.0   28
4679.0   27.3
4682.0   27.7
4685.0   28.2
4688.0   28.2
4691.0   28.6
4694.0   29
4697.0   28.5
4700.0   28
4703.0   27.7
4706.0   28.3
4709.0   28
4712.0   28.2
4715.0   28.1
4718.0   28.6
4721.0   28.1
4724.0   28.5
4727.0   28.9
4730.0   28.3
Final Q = 0.4 Angstrom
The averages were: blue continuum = 28.3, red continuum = 28.4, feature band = 28.1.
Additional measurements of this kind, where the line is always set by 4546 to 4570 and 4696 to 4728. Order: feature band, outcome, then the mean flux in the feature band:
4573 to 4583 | 0.17 Angstrom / 27.4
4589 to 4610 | 0.04 Angstrom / 27.9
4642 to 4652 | -0.06 Angstrom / 28.2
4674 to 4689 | 0.15 Angstrom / 27.9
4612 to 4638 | -0.09 Angstrom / 28.1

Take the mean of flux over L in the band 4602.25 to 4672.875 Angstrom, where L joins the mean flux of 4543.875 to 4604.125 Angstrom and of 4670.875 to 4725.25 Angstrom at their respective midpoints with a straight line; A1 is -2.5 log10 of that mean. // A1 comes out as -0.008 mag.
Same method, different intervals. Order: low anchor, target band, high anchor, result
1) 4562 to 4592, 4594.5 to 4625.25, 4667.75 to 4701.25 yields -0.010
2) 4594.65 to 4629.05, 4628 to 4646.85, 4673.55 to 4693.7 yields -0.007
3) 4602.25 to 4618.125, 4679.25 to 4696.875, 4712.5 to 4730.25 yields 0.002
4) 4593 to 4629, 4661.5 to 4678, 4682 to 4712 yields 0.001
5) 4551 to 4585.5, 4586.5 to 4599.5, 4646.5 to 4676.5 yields -0.006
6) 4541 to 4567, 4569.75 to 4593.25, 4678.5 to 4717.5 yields 0.012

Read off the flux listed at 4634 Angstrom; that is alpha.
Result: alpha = 28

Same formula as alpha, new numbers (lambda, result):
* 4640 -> 28.8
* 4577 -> 27.5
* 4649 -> 28.4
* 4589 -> 28.2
